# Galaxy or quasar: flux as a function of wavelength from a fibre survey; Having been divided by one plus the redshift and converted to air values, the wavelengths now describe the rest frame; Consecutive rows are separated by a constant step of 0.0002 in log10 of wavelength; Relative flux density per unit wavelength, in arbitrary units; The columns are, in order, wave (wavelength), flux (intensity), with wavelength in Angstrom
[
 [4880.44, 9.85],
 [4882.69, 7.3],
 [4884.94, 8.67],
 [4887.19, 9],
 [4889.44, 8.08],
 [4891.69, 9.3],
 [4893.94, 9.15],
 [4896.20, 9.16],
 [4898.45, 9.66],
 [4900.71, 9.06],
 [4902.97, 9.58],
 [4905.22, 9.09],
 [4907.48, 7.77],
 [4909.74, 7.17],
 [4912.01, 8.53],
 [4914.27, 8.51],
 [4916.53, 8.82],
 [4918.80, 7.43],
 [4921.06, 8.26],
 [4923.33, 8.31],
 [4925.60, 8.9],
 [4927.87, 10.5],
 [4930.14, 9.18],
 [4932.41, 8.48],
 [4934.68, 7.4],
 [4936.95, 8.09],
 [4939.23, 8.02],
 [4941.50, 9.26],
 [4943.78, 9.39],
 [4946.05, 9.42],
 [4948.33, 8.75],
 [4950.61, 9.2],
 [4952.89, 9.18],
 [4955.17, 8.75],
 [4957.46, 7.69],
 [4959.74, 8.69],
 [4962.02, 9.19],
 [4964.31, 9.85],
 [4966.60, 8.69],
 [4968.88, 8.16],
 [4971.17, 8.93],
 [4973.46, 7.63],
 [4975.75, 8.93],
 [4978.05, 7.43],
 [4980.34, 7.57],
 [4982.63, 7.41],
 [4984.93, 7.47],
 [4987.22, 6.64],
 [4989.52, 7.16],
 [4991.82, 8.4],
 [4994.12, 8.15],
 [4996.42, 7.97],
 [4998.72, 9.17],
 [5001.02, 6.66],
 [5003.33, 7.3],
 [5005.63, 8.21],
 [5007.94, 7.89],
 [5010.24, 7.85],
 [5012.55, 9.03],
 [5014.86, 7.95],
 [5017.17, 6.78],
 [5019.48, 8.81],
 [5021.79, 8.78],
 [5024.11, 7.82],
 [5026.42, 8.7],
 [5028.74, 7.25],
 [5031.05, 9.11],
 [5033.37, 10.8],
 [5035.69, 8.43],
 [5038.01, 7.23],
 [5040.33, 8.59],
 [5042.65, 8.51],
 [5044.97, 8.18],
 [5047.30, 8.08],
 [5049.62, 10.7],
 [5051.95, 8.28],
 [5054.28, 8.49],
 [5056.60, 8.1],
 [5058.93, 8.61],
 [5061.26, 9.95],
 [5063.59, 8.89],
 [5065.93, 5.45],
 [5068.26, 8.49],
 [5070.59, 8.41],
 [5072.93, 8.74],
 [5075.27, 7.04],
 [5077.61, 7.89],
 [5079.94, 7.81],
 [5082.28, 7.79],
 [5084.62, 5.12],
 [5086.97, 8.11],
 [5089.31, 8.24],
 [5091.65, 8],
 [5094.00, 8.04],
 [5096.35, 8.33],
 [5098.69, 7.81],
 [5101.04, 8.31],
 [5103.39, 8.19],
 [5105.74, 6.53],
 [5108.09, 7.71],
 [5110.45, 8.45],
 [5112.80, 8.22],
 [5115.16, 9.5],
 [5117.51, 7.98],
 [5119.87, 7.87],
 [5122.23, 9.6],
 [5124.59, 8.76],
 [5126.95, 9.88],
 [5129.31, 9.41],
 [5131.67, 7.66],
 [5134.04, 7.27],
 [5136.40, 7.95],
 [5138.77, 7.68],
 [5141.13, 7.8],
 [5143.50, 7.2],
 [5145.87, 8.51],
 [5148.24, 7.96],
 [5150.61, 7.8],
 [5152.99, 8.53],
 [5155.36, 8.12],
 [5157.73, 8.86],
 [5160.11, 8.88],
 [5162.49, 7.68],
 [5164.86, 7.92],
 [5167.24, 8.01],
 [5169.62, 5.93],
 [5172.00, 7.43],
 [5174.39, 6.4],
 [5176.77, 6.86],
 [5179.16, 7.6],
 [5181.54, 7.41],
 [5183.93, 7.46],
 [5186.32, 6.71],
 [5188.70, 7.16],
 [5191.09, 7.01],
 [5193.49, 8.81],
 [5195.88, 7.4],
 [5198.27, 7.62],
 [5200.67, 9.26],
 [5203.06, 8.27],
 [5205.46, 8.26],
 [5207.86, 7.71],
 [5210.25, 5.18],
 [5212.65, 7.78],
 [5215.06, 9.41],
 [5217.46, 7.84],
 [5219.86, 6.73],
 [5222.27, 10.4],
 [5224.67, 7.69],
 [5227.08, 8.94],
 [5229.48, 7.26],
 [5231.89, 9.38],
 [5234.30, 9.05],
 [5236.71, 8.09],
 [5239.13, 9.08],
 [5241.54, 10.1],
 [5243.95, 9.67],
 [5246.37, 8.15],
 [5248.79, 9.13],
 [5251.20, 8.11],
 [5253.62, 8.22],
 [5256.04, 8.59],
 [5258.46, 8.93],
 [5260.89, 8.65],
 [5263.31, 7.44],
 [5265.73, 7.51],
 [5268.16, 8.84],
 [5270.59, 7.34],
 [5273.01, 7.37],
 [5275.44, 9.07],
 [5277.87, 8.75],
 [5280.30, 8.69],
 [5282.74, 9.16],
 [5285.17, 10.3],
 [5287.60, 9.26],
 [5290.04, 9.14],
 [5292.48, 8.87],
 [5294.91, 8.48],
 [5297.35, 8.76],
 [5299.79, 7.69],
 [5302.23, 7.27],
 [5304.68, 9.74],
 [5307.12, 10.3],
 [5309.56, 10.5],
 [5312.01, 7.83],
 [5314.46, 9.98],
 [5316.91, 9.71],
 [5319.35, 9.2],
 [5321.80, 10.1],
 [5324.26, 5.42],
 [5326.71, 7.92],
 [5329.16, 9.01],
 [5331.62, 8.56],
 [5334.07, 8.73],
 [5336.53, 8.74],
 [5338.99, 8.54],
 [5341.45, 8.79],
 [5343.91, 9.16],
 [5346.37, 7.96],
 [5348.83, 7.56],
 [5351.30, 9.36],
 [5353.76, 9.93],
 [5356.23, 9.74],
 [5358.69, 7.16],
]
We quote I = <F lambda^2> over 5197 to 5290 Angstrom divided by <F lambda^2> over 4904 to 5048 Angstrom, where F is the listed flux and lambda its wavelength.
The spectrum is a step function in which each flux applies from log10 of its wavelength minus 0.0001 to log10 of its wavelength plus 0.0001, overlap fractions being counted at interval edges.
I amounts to 1.1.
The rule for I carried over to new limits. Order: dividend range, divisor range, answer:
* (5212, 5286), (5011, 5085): 1.12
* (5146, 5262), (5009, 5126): 1.04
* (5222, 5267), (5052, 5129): 1.12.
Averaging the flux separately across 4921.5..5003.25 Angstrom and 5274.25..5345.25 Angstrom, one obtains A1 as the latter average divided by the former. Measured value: 1.06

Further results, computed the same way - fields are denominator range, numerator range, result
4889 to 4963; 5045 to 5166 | 0.94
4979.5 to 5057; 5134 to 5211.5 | 0.94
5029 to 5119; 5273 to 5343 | 1.08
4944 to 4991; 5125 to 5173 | 0.96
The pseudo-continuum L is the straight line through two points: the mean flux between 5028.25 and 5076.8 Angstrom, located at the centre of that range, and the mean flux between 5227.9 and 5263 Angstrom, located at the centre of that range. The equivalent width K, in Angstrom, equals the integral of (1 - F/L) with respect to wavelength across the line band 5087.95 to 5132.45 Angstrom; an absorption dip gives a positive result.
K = 0.97 Angstrom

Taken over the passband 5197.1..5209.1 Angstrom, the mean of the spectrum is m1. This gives 8.21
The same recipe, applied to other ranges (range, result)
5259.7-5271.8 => 7.96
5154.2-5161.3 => 8.62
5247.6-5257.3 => 8.52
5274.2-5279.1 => 8.9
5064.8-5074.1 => 7.78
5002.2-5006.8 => 7.76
